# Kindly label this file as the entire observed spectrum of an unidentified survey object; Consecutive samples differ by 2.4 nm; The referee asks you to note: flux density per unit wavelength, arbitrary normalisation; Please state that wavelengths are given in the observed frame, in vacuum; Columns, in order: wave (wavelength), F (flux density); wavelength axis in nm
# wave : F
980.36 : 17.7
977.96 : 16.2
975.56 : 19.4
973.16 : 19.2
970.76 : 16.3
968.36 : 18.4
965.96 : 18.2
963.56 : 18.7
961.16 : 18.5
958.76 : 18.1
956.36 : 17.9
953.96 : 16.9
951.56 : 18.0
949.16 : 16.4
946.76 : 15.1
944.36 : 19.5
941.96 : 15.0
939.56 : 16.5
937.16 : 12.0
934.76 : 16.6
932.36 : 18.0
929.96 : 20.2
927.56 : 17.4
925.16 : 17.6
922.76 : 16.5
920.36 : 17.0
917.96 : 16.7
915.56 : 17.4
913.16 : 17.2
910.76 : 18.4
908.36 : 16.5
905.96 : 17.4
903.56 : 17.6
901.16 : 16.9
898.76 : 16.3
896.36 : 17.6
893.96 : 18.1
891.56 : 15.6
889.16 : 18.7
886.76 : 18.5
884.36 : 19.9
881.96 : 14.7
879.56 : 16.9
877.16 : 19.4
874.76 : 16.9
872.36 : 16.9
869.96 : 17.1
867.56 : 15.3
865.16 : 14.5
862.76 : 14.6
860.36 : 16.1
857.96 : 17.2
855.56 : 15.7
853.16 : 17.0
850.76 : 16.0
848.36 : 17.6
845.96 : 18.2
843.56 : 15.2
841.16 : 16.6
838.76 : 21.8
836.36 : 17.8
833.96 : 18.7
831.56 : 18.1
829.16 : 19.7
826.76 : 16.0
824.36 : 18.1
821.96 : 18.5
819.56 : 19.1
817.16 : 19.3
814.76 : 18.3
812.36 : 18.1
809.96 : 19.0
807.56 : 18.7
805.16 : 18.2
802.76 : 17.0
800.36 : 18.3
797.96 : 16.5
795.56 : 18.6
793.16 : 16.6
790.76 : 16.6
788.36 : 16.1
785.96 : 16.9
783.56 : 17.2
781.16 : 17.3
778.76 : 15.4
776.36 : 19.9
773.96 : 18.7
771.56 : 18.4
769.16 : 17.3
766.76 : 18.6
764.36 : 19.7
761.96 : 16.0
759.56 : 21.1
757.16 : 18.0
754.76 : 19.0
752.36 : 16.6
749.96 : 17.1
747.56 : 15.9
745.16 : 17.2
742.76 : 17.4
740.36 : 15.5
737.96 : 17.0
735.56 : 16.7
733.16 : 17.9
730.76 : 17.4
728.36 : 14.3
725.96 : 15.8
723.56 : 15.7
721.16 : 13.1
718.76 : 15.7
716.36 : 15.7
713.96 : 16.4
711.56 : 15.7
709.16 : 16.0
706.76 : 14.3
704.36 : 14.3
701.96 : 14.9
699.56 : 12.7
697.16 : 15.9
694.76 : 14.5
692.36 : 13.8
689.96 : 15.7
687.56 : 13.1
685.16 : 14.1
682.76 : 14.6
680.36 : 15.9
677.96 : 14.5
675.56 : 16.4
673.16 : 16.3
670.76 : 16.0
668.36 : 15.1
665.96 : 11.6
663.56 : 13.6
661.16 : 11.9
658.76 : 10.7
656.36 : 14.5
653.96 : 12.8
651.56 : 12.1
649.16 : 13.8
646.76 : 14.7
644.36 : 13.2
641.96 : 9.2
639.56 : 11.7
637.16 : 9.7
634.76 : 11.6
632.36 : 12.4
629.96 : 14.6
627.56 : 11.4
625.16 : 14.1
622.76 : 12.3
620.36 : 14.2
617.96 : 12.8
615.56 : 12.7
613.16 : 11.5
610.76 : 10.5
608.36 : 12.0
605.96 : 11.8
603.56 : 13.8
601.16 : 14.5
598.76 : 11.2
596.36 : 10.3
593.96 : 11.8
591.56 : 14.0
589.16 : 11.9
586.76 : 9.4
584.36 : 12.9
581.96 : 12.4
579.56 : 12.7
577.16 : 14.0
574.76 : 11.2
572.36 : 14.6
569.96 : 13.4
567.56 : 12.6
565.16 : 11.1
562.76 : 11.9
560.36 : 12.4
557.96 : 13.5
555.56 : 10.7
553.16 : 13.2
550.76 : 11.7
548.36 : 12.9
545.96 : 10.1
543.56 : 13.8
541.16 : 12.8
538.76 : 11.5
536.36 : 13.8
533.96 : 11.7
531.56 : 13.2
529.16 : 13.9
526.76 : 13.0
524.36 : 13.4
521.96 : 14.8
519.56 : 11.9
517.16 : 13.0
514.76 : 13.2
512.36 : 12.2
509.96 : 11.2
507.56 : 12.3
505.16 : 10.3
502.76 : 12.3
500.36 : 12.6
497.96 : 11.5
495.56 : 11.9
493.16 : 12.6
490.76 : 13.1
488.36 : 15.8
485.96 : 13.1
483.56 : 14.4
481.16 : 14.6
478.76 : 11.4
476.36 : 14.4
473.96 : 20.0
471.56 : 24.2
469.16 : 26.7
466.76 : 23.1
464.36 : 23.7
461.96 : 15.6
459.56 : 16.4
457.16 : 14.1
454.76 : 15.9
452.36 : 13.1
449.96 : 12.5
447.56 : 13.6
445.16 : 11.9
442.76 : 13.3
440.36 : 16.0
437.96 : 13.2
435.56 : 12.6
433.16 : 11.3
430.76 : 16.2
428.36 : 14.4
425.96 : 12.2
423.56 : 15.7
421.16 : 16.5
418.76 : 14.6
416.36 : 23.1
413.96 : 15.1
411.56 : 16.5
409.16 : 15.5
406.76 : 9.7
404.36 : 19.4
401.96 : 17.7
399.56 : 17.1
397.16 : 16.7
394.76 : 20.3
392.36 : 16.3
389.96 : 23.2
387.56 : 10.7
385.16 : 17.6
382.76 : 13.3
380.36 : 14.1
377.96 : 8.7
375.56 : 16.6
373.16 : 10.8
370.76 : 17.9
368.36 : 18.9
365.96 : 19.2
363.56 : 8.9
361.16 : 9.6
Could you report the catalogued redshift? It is 0.674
